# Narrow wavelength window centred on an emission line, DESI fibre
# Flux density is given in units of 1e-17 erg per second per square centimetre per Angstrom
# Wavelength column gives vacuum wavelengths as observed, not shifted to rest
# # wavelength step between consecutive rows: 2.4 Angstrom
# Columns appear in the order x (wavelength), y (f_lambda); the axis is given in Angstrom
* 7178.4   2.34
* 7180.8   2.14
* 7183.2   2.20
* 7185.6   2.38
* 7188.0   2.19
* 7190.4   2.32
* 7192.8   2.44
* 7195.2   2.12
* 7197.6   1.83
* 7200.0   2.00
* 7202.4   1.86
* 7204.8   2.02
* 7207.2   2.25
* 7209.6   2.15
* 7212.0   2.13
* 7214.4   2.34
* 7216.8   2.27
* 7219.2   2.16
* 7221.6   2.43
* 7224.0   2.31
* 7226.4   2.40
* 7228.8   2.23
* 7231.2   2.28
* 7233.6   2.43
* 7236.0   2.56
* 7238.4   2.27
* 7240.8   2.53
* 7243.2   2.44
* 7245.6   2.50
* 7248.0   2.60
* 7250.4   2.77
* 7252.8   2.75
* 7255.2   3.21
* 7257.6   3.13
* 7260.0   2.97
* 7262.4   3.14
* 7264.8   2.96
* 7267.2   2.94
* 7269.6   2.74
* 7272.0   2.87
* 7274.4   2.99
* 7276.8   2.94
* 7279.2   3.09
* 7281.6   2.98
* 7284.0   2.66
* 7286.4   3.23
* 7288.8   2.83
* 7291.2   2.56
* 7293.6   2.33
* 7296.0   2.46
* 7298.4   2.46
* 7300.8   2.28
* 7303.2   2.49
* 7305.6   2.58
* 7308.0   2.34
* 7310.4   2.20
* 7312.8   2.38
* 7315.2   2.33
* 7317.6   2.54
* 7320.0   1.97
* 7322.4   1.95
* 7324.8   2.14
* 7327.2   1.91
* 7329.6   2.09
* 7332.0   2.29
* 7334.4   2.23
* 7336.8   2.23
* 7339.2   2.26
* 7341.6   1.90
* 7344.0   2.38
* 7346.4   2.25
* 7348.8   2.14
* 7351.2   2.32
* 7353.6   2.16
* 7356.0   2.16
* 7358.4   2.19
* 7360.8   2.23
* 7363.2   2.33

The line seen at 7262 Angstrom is Mg II 2798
